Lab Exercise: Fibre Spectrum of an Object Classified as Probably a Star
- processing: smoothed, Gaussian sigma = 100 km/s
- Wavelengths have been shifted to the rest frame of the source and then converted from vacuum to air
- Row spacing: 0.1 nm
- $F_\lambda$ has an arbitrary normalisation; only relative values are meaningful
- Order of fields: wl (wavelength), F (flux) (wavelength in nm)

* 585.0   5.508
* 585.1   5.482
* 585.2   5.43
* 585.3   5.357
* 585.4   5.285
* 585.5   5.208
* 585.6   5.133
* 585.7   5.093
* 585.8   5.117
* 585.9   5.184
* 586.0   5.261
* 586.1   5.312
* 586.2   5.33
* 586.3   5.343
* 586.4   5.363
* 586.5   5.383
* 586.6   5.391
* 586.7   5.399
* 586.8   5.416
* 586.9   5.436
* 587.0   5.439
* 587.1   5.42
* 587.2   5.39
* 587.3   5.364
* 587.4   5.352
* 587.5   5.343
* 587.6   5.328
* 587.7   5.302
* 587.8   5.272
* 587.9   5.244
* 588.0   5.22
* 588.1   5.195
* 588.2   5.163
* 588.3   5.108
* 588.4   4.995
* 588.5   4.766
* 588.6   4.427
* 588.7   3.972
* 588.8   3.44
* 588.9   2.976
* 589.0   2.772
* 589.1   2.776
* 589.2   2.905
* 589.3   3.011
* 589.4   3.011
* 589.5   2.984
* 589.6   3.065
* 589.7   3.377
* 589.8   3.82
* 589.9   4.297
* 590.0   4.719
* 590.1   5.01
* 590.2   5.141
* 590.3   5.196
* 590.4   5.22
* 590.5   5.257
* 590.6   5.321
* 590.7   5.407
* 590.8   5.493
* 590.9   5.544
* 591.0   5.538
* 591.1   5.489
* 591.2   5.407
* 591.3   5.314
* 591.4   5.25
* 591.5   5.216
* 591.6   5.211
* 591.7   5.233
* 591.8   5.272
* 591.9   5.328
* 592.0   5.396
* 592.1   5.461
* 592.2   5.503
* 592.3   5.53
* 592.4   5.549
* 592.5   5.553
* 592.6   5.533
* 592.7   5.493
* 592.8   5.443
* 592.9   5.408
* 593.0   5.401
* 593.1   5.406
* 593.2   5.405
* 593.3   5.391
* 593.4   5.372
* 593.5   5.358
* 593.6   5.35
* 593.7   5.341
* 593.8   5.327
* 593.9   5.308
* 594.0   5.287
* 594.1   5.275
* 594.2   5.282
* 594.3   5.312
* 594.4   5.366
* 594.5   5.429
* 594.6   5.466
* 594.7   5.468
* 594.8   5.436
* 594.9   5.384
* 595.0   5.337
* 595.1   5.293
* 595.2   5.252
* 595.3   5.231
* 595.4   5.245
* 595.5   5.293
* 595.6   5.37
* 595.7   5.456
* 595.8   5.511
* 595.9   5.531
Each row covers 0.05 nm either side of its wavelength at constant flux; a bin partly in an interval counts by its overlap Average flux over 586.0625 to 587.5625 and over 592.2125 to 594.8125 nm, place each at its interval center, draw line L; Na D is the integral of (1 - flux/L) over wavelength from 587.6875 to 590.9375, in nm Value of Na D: 0.60 nm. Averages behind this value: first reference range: 5.38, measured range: 4.39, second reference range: 5.4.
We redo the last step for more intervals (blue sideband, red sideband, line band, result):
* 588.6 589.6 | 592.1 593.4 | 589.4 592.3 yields -0.47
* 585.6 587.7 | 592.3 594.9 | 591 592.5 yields 0.00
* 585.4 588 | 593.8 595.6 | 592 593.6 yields -0.04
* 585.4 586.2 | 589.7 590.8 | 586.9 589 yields 0.07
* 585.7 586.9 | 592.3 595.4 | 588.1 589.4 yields 0.36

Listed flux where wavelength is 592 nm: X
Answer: 5.396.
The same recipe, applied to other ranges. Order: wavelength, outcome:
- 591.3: 5.314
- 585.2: 5.43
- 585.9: 5.184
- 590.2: 5.141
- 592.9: 5.408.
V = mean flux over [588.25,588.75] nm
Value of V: 4.65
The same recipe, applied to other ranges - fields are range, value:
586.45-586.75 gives 5.39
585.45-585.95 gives 5.15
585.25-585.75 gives 5.22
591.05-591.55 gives 5.34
